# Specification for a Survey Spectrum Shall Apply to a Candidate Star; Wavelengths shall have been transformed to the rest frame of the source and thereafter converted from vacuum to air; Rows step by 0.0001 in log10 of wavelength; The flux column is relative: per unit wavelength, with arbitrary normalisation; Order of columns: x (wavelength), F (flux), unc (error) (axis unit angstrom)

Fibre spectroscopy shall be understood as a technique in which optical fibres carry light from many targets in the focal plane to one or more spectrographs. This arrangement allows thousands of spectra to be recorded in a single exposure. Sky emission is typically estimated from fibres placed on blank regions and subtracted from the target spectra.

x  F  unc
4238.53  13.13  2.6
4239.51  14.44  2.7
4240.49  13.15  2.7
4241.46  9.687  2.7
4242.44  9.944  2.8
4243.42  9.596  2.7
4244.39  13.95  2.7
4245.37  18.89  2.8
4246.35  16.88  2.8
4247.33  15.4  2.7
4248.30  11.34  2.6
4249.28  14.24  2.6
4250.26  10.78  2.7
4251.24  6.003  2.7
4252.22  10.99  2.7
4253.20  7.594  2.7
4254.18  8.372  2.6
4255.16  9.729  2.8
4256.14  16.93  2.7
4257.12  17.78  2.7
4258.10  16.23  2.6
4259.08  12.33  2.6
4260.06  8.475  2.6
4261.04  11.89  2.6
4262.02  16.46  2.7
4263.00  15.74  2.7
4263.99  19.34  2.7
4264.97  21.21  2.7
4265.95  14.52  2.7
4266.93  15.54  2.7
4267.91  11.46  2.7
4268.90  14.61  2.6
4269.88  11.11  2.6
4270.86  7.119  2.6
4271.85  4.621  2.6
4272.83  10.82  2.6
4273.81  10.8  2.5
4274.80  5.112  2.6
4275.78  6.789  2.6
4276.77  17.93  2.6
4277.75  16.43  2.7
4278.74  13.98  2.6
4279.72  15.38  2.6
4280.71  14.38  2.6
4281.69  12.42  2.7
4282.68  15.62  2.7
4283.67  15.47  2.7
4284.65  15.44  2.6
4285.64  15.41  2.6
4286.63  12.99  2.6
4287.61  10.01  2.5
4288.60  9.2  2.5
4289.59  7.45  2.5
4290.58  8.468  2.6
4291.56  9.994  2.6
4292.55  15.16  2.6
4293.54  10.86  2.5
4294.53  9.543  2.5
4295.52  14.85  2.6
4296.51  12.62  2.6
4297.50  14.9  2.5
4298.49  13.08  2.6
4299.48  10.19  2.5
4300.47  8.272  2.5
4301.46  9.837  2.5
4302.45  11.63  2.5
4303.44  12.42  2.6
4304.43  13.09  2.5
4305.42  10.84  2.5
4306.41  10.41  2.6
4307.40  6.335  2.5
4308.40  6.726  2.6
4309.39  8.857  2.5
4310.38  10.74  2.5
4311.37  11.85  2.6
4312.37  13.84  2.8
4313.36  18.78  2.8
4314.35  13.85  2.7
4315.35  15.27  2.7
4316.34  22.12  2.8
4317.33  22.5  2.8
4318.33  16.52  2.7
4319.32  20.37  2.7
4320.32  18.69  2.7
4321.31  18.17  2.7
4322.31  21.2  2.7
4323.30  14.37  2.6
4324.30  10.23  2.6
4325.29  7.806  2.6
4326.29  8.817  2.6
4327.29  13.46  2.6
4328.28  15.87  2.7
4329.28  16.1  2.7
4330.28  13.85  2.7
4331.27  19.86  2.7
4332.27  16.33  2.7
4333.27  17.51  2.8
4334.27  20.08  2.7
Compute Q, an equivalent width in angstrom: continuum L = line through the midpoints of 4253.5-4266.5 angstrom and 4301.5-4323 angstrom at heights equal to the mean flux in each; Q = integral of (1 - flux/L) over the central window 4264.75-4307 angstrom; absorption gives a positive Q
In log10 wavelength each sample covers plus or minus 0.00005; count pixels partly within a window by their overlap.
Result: 6.9 angstrom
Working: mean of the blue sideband 14.4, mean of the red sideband 14.4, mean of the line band 12.1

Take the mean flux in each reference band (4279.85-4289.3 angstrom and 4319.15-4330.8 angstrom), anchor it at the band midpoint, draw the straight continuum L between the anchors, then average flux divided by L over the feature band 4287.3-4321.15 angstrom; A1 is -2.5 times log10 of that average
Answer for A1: 0.11 mag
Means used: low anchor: 13.4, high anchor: 14.8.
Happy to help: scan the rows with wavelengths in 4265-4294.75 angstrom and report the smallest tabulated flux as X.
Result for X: 4.621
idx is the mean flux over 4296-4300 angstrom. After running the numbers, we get 12.7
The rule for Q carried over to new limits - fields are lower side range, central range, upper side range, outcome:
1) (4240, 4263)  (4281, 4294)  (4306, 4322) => 1.5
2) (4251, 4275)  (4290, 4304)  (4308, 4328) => 2.3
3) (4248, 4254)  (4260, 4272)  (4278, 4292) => -2.7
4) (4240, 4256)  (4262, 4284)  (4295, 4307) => -2.7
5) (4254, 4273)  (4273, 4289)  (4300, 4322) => 0.7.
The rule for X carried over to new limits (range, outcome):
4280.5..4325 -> 6.335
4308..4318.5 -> 6.726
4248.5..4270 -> 6.003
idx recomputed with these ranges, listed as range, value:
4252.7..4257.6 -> 12.1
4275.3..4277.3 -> 12.5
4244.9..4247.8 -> 17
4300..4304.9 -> 11.1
